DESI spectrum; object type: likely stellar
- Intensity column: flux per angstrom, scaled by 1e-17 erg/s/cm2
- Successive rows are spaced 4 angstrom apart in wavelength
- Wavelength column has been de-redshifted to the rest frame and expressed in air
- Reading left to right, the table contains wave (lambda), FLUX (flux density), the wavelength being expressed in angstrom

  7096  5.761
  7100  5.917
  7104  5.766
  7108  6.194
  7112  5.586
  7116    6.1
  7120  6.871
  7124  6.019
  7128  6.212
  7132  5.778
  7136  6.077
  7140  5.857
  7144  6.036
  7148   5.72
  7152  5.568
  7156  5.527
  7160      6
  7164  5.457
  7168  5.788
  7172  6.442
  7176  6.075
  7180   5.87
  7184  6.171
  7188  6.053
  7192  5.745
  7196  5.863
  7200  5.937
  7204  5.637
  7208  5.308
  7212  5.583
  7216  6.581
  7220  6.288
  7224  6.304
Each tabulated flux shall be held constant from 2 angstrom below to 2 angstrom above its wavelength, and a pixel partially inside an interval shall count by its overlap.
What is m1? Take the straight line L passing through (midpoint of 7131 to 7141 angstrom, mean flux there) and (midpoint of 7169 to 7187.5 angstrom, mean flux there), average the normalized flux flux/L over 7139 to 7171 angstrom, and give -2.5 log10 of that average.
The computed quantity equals 0.05 mag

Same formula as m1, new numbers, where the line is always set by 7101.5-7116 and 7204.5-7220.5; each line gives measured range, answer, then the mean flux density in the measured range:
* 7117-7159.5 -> -0.02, 5.97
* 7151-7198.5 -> 0.00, 5.89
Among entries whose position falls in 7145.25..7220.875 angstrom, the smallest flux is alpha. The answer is 5.308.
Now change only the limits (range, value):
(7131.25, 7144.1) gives 5.778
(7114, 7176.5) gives 5.457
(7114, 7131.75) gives 6.019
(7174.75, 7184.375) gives 5.87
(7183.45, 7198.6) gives 5.745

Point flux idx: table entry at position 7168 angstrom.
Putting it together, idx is 5.788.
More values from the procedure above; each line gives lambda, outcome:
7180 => 5.87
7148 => 5.72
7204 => 5.637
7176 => 6.075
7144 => 6.036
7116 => 6.1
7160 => 6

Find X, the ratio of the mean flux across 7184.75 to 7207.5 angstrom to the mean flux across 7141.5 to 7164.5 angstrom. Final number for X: 1.02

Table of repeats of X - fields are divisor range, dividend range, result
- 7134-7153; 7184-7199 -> 1.01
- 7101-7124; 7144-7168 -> 0.94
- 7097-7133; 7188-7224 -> 0.98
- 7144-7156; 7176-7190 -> 1.06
